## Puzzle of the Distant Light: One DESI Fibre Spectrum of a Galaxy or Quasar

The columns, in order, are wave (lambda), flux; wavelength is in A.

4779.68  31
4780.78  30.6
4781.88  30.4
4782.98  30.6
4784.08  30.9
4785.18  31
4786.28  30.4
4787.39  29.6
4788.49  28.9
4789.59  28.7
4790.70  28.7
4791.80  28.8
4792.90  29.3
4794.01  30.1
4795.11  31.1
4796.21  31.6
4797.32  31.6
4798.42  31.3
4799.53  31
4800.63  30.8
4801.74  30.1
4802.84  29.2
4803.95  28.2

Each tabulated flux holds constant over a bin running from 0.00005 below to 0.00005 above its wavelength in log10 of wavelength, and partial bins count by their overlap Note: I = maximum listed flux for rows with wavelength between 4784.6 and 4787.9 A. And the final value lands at 31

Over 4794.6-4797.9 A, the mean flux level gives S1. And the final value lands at 31.5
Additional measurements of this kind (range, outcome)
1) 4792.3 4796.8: 30.5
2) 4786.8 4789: 29.2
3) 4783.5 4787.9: 30.5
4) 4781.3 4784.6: 30.7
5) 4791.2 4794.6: 29.4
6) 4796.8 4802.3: 31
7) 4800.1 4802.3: 30.5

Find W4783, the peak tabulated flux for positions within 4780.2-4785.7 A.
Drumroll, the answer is 31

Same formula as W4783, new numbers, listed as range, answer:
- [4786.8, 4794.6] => 30.1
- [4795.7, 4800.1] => 31.6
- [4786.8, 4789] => 29.6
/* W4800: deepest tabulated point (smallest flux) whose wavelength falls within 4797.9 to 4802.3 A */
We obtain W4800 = 30.1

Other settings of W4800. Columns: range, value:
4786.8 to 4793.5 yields 28.7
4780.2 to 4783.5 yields 30.4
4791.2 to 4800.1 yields 28.8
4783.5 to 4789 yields 28.9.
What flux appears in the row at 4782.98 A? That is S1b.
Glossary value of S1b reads 30.6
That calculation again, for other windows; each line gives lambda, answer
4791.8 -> 28.8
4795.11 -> 31.1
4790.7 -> 28.7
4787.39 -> 29.6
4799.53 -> 31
